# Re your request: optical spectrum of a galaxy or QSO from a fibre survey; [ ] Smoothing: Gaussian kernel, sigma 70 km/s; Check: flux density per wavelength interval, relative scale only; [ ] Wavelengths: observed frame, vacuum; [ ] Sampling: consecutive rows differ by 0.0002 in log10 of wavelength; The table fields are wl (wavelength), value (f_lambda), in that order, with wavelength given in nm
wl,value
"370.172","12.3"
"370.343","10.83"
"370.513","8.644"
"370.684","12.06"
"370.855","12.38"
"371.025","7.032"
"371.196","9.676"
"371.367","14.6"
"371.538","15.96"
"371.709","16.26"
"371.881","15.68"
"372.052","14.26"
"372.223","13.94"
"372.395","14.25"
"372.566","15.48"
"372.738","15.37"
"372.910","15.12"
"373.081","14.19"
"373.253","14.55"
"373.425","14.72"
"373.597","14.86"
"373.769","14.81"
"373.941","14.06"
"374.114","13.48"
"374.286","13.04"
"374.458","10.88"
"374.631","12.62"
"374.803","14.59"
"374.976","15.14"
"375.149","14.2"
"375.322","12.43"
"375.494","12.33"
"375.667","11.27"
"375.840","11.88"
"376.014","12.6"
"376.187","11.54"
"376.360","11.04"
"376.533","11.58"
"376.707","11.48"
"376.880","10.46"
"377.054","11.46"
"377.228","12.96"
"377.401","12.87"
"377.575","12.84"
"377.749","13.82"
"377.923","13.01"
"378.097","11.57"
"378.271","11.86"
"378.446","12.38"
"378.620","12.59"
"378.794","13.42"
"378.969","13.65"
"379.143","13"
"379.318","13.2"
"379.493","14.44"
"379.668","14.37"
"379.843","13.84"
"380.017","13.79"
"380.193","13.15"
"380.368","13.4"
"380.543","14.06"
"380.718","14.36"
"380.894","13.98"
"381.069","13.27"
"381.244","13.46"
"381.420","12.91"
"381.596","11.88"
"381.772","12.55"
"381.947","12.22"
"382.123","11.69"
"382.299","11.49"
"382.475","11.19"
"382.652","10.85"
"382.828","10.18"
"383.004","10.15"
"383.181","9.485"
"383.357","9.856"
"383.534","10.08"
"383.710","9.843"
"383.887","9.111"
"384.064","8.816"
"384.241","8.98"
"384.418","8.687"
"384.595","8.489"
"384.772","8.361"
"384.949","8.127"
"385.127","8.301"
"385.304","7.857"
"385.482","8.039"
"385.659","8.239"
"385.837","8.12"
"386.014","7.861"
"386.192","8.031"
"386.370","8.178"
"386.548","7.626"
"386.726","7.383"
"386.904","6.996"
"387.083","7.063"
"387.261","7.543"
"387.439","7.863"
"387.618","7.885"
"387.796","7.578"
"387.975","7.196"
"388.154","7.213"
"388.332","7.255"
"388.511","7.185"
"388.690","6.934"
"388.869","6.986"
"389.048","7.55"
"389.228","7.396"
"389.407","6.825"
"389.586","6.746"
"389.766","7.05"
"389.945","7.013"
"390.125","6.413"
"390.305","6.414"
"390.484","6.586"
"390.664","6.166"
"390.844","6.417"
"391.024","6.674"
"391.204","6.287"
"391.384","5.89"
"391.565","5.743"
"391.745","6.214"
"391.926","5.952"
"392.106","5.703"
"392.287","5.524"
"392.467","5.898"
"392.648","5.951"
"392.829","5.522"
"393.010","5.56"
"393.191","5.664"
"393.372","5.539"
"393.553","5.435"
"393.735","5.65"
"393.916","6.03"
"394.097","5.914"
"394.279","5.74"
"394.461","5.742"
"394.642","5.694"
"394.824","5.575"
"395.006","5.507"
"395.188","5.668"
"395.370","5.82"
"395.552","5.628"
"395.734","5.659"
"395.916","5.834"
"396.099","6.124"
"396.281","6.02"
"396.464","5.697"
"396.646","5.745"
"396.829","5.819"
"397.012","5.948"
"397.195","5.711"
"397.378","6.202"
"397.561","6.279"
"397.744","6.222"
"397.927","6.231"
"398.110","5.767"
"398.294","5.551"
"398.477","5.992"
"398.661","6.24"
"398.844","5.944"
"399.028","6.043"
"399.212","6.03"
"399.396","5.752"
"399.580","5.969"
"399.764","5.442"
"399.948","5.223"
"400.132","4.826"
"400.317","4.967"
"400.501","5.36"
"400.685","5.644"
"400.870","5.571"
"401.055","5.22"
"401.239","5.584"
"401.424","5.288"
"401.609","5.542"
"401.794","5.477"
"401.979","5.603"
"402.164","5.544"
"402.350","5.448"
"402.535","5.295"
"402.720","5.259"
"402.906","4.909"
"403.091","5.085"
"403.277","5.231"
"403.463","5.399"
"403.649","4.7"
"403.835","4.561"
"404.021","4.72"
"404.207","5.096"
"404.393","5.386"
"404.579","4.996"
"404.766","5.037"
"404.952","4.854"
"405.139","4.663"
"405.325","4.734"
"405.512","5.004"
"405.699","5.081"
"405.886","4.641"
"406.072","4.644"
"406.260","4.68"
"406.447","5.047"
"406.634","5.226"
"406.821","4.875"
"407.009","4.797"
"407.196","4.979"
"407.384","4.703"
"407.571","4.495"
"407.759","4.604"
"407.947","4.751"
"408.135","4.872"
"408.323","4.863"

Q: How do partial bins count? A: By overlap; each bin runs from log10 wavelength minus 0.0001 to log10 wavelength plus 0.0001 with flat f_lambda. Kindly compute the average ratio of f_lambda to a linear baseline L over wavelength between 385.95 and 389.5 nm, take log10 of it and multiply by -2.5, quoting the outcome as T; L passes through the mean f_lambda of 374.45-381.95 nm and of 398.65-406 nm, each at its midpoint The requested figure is 0.31 mag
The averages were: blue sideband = 12.9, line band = 7.42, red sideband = 5.27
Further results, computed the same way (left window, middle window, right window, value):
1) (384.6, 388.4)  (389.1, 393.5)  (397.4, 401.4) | 0.13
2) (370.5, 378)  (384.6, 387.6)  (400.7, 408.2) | 0.26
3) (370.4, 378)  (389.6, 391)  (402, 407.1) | 0.31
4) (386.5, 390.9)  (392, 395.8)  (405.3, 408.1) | 0.13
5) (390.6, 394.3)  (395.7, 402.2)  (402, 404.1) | -0.06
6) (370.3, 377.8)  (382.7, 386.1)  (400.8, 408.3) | 0.16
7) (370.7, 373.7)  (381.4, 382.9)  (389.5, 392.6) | -0.17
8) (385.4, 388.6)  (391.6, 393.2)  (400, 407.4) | 0.18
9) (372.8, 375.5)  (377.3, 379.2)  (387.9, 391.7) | -0.07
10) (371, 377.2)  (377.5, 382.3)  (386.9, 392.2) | -0.21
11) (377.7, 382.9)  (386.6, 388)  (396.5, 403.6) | 0.35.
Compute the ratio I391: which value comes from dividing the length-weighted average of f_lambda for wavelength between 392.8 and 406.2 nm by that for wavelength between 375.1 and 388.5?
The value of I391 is 0.5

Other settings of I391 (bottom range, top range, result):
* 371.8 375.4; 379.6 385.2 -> 0.79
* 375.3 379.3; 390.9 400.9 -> 0.47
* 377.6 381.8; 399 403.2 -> 0.41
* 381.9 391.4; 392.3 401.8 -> 0.71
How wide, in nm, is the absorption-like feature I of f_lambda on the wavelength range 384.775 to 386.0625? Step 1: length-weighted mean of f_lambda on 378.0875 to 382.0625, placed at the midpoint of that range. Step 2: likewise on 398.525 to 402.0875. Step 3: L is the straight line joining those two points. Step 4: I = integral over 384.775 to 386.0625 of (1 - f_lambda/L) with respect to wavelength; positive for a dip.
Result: 0.355 nm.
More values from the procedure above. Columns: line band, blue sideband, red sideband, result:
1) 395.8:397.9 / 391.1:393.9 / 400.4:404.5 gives -0.16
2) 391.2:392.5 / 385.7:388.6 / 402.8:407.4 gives 0.19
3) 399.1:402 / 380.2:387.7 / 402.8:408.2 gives 0.27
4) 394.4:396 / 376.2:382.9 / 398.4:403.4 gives 0.37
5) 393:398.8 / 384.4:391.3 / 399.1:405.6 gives 0.33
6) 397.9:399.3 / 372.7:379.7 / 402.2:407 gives 0.15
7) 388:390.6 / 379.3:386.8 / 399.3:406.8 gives 0.58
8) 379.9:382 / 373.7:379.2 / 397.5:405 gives -0.36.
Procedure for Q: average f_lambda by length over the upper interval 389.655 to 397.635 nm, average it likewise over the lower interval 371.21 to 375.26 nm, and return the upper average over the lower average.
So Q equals 0.4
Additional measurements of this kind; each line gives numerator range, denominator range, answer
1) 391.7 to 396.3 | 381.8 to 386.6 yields 0.62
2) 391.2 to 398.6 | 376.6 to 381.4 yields 0.45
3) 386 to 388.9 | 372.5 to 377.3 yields 0.57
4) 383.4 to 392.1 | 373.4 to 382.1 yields 0.58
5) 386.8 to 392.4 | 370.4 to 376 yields 0.51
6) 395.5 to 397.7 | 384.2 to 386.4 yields 0.72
